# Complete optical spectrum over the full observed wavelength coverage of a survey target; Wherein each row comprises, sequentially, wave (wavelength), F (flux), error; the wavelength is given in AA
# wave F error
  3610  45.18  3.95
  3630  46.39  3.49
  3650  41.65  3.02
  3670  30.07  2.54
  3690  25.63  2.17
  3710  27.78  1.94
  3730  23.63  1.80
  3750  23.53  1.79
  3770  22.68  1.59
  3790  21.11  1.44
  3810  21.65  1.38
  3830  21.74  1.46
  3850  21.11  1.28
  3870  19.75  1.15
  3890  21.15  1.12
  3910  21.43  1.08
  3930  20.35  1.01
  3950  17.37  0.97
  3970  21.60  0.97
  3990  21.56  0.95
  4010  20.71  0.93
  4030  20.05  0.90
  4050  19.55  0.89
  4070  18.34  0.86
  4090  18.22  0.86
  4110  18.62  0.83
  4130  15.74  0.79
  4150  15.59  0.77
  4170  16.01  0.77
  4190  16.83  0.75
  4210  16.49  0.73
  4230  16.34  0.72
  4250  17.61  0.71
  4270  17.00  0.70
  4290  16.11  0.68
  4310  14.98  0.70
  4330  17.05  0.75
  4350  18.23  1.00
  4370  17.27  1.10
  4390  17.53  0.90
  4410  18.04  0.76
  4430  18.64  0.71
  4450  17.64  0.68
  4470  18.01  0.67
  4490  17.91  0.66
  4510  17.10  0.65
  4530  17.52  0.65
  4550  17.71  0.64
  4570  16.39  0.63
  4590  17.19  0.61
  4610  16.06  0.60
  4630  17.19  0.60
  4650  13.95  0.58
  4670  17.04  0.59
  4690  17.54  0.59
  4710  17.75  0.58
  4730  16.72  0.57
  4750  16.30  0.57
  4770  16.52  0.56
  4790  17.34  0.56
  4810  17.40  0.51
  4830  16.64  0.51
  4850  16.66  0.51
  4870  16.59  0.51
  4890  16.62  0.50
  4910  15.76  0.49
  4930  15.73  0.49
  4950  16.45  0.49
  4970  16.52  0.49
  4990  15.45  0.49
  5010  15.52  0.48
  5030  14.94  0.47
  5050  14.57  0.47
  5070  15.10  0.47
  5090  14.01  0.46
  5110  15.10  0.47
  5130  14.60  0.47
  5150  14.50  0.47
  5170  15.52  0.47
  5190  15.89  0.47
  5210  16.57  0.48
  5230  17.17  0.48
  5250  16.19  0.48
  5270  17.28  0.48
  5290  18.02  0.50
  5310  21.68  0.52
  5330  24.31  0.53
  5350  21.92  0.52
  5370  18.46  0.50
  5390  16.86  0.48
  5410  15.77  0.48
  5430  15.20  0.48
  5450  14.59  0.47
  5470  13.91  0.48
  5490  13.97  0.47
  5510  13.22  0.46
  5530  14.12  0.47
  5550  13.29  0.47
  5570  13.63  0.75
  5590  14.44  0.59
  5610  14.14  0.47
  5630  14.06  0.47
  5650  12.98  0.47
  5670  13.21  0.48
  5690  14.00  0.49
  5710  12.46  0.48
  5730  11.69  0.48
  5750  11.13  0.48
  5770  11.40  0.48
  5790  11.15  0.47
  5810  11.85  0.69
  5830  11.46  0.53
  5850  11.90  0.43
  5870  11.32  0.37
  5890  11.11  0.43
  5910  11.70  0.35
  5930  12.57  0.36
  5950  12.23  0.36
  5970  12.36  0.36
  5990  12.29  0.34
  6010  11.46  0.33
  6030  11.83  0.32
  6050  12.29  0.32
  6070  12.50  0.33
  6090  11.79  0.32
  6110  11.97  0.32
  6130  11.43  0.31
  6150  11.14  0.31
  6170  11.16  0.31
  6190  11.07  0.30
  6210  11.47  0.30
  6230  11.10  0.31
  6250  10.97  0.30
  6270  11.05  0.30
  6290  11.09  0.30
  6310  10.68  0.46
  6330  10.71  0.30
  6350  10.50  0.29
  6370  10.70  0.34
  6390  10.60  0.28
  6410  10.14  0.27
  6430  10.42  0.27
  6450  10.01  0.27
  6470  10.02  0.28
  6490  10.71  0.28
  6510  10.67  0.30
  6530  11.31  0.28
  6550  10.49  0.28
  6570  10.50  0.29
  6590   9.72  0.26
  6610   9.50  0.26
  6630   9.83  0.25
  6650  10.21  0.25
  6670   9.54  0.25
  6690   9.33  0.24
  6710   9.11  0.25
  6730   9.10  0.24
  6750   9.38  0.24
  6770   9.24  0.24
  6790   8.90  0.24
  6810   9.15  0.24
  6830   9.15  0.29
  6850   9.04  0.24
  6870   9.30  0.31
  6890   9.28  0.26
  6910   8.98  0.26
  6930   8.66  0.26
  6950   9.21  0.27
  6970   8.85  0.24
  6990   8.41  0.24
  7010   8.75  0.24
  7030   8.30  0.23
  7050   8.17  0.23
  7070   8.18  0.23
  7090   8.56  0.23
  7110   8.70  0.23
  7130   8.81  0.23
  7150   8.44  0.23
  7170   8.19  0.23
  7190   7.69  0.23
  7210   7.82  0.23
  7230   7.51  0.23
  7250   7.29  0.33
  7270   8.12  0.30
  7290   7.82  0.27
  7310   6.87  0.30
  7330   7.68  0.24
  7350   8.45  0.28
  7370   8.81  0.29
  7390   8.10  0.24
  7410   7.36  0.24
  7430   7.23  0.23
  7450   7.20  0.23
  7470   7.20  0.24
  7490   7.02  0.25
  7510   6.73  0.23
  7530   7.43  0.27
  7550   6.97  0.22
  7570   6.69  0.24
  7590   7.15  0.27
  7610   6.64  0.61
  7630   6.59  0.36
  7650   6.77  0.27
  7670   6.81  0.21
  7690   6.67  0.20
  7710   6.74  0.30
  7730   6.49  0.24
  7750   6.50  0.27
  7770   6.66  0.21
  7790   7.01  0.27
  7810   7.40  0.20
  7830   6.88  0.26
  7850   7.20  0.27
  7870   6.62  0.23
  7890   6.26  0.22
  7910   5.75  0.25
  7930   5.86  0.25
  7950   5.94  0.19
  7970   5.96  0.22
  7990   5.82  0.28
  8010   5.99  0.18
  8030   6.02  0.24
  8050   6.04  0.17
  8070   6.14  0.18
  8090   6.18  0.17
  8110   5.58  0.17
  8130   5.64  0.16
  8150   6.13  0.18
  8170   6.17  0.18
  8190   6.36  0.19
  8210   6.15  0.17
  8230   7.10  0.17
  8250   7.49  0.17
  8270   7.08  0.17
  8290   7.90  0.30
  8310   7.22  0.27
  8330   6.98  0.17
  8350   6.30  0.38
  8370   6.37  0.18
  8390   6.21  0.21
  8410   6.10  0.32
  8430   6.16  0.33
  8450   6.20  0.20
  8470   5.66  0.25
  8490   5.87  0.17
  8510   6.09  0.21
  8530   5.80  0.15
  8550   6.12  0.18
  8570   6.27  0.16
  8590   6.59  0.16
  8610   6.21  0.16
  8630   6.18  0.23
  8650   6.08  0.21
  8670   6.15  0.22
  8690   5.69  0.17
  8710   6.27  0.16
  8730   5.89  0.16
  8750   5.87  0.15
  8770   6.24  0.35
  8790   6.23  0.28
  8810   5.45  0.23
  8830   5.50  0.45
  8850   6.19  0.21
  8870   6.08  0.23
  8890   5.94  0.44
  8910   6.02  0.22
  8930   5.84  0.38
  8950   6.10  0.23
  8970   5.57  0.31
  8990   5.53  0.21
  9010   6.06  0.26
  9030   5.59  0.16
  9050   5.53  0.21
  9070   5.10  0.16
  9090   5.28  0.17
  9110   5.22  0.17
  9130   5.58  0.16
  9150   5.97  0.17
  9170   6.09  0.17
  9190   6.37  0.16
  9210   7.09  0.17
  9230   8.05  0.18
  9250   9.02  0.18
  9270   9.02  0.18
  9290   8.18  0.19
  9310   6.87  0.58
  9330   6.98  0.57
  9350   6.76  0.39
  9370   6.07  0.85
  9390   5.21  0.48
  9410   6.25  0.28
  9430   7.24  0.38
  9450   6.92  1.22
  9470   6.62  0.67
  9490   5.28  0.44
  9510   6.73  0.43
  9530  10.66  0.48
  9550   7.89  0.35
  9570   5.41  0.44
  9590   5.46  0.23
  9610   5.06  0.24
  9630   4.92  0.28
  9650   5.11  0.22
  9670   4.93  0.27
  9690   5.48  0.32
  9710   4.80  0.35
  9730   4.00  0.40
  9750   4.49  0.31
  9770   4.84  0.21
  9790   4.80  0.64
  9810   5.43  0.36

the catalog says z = 0.90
